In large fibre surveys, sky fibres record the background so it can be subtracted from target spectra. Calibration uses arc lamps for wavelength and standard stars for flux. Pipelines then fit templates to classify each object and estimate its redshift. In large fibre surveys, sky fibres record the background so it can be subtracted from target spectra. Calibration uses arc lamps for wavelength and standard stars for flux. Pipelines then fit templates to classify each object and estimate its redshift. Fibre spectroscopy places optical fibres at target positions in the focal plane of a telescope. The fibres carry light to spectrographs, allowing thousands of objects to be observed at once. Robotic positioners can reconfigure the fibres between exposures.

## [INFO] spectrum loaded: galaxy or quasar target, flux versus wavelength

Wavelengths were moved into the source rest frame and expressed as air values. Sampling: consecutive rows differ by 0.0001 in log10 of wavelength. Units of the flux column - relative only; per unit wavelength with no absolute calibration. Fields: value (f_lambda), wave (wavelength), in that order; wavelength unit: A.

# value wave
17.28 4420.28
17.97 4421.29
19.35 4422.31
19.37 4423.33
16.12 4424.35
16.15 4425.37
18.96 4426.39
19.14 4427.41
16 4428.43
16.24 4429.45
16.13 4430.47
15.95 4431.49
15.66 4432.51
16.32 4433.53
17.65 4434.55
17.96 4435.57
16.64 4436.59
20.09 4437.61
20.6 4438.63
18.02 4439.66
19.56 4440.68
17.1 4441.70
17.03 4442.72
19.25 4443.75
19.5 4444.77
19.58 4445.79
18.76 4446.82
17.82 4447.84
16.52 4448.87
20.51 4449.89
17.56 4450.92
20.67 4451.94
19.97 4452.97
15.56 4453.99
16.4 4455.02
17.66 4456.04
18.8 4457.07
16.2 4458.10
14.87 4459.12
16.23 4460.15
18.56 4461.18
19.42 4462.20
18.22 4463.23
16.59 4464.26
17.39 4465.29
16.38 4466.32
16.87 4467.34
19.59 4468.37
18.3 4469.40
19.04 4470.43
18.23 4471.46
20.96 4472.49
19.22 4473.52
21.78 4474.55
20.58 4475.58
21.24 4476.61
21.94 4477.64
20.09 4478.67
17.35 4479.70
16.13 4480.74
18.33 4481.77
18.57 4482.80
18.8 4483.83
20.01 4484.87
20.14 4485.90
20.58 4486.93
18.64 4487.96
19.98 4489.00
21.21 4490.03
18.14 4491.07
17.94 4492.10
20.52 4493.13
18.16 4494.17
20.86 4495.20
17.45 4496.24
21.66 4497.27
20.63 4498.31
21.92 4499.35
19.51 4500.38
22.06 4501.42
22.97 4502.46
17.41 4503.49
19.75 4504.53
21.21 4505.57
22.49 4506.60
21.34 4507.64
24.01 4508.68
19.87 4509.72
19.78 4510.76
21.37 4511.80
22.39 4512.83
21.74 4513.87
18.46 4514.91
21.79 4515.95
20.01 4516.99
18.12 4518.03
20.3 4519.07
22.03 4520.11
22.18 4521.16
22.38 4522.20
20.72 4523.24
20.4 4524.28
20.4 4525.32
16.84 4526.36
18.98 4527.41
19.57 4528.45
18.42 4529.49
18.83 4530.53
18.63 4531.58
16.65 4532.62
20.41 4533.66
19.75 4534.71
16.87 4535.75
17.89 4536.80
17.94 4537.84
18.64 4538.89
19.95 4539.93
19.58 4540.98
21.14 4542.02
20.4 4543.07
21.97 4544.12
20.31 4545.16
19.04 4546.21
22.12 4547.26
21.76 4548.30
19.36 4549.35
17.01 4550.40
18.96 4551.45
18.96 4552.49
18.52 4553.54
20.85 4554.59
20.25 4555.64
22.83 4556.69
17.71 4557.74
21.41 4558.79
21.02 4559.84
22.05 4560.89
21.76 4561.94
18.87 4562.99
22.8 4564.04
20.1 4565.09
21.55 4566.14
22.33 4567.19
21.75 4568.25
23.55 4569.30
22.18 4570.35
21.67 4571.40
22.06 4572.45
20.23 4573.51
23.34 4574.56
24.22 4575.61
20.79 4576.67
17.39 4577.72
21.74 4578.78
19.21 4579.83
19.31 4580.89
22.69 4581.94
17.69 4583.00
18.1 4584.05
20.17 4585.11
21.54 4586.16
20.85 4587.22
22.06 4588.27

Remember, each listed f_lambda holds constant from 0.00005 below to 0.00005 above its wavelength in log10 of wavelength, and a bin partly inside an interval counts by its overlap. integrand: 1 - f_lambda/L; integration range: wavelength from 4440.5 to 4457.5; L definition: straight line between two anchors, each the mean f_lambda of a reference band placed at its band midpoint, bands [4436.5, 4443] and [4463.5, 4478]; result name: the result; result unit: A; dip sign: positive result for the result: 0.4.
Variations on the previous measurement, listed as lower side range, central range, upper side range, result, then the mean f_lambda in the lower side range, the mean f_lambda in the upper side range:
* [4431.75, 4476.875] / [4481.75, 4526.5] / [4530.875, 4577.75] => -2.4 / 18.3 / 20.4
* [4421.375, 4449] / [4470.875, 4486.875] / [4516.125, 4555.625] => -0.8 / 17.8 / 19.6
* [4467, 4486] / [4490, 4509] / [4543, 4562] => -0.8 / 19.3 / 20.3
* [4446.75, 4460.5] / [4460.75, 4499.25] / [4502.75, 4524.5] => -0.3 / 17.7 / 20.9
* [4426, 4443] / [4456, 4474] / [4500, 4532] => 0.7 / 17.6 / 20.5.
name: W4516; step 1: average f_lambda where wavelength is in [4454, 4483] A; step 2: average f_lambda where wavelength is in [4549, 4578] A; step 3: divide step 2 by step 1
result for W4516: 1.14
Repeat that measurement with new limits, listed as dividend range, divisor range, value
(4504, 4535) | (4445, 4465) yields 1.13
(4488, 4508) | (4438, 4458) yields 1.10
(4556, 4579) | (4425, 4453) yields 1.19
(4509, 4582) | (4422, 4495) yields 1.11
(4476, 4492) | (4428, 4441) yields 1.11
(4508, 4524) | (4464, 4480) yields 1.10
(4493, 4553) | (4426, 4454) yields 1.11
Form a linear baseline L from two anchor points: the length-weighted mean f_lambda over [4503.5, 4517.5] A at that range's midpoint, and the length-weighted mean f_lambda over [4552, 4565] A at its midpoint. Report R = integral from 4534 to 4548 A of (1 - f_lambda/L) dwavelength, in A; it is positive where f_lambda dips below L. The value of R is 0.7 A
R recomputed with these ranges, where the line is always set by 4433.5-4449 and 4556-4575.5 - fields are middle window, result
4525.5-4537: 1.2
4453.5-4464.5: 1.0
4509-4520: -0.1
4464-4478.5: 0.0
